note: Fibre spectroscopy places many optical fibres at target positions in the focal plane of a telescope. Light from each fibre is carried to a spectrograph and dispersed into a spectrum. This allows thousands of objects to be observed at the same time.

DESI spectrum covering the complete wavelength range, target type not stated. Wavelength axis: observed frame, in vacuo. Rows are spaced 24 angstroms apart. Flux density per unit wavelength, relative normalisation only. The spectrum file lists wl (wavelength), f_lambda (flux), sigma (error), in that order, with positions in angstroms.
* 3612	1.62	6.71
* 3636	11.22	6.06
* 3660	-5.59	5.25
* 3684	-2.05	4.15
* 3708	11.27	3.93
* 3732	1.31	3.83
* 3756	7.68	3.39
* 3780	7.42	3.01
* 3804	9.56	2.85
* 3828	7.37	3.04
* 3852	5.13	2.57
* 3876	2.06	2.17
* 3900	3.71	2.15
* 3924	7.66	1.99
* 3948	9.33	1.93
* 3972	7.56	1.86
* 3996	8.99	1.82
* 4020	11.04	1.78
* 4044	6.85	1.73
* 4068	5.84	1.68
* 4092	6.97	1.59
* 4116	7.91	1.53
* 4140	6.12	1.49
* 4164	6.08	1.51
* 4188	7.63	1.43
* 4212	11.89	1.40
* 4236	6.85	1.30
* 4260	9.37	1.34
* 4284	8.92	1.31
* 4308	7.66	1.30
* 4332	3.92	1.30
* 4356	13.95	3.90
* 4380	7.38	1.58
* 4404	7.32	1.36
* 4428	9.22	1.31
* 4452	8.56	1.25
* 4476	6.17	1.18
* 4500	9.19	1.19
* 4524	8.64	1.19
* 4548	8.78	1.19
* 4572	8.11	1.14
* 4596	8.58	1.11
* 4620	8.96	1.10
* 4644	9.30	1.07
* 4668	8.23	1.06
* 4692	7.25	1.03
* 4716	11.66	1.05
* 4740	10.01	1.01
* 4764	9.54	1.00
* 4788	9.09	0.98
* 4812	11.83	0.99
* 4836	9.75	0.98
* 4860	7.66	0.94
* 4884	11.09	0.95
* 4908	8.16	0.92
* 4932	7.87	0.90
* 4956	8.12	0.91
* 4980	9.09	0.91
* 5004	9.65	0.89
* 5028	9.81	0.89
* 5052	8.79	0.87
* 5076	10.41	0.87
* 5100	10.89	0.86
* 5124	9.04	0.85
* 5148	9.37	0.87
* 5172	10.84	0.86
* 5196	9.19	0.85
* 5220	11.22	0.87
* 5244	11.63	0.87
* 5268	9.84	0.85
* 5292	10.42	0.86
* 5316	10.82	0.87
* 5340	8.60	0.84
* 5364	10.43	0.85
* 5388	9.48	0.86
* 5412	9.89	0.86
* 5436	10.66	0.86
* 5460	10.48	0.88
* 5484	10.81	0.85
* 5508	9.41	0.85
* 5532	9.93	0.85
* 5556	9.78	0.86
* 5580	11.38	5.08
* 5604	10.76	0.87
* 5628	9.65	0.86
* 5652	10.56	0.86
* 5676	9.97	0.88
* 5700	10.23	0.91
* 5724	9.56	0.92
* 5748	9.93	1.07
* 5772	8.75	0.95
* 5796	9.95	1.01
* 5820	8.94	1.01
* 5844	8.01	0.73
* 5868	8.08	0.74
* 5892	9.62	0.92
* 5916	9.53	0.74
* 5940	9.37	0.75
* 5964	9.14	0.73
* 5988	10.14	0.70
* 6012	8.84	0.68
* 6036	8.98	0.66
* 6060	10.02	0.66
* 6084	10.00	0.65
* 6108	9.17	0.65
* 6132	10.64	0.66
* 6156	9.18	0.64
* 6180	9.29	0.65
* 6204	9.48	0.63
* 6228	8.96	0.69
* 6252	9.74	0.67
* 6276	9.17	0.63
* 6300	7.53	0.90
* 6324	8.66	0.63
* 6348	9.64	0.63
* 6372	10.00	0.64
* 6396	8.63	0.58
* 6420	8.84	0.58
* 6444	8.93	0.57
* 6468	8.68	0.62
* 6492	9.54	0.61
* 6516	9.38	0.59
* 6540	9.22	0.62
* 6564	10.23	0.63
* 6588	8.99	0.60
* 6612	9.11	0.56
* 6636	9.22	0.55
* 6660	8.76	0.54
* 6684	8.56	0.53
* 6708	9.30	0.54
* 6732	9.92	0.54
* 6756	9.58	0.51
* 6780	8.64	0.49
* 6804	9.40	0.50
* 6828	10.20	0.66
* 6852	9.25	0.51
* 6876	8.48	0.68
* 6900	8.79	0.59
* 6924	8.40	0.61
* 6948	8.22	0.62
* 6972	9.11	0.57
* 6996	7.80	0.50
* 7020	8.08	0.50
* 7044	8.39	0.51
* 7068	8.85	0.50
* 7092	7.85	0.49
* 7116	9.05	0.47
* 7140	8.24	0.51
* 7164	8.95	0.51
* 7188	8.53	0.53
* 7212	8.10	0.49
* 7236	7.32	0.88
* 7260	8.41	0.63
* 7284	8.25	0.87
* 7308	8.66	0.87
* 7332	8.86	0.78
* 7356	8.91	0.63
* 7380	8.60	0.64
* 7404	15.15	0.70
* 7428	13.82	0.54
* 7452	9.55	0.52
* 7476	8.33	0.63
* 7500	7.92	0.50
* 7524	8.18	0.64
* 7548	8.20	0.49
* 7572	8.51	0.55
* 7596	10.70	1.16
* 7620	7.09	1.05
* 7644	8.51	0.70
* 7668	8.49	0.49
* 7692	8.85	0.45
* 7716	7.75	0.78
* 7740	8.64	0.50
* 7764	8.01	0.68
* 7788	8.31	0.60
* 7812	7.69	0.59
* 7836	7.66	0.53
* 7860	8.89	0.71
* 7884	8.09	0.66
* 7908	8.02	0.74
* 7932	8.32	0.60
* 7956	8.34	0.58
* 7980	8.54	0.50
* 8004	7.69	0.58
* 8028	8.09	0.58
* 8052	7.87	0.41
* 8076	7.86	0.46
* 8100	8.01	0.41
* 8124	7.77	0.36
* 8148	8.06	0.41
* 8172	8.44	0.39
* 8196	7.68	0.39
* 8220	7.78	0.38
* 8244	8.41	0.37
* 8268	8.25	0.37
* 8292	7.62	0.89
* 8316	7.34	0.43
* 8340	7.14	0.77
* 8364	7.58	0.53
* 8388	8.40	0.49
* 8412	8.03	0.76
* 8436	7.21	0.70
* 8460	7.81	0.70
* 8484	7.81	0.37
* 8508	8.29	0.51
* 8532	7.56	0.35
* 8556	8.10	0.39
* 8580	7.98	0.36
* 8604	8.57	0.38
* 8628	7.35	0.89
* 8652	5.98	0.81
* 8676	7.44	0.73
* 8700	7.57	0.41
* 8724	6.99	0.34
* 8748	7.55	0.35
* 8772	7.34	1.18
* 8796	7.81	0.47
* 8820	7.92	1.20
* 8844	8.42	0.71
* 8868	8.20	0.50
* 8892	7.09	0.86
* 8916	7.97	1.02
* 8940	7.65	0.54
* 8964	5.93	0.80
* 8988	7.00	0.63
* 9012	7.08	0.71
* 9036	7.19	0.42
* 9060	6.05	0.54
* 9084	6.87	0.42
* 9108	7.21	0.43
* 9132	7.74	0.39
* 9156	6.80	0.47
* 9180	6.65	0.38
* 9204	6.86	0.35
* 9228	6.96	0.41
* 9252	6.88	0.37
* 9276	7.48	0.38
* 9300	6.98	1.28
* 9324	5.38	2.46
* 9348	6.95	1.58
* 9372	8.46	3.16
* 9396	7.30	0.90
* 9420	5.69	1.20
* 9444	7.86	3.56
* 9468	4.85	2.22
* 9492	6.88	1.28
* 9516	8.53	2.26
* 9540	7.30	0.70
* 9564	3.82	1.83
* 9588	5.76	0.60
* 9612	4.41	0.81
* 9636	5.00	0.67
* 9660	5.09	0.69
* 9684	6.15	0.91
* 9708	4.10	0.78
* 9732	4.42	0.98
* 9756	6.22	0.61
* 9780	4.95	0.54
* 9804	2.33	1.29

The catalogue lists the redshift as 0.13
